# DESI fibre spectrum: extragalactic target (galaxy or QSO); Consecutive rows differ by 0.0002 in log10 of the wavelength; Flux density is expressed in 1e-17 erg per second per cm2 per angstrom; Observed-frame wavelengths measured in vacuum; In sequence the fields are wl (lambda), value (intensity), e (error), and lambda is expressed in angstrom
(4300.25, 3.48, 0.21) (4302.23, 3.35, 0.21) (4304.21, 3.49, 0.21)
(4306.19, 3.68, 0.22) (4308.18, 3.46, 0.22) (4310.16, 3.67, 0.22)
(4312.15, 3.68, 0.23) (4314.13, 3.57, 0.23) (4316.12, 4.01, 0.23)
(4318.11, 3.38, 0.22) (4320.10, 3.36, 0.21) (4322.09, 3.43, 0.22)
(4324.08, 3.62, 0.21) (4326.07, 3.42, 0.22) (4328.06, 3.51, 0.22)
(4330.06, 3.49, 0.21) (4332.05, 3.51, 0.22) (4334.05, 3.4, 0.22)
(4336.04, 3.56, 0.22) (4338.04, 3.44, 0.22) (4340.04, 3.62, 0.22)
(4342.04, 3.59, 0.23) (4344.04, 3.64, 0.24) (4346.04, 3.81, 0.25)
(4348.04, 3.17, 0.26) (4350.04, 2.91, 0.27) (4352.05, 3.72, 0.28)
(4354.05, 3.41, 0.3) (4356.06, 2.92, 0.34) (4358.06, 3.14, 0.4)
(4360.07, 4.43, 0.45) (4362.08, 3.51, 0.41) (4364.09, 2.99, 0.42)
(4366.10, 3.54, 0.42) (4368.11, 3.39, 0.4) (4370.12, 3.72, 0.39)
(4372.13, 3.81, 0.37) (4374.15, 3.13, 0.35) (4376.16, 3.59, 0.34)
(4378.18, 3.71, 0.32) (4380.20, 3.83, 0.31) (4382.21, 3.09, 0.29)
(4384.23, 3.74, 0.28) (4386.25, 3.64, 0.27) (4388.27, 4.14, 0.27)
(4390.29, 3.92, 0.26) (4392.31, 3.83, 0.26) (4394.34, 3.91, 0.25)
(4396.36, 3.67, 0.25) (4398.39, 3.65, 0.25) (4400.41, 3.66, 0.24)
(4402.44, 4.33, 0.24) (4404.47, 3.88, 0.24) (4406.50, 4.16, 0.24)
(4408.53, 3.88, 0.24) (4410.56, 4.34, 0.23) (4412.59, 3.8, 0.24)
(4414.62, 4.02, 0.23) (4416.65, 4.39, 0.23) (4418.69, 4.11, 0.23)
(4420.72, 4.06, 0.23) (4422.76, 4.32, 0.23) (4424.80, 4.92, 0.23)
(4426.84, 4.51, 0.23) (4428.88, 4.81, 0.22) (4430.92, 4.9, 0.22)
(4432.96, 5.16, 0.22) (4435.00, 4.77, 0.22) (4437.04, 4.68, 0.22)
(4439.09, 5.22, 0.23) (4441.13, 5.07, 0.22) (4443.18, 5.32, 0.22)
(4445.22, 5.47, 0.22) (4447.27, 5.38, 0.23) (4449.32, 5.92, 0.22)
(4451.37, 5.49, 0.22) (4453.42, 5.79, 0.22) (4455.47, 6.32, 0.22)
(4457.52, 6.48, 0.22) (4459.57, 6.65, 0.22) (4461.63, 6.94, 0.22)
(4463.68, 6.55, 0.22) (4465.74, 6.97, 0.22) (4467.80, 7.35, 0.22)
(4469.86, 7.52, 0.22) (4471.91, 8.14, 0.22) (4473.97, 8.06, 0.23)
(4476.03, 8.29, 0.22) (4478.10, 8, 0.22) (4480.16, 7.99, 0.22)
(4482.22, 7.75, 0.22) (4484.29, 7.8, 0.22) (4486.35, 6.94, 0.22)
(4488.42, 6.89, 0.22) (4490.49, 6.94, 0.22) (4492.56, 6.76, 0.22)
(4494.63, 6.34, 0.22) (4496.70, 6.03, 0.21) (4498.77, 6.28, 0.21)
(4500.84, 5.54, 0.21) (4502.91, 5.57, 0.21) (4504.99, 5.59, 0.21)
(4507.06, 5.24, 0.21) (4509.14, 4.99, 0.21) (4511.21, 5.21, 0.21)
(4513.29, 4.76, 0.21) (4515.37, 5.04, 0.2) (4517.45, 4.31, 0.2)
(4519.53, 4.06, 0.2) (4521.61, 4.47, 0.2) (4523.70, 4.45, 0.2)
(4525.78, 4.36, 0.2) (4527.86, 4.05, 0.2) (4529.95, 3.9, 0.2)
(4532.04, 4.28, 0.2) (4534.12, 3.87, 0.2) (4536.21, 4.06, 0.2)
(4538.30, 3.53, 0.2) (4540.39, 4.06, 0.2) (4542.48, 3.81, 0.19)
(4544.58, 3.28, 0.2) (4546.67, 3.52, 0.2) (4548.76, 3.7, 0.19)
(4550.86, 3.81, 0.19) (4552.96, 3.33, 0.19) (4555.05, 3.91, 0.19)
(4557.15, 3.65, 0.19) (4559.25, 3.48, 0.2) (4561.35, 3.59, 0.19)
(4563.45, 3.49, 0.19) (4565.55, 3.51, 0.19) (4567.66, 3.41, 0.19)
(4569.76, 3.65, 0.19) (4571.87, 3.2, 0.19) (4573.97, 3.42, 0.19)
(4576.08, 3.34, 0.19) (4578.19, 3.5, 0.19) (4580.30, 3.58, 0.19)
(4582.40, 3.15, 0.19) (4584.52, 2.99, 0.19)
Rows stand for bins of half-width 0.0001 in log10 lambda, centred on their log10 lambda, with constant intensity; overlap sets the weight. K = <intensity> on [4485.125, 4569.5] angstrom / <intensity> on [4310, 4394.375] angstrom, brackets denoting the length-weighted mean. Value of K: 1.3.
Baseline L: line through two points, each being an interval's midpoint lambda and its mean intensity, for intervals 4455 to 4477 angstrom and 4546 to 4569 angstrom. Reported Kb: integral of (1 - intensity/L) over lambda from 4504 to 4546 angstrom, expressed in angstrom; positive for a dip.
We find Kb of 4.6 angstrom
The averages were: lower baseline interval 7.23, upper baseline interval 3.58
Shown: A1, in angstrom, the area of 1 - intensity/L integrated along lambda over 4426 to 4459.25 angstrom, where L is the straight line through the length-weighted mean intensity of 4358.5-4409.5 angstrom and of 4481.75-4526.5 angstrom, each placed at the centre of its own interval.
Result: -4.8 angstrom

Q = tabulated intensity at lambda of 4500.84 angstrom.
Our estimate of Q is 5.54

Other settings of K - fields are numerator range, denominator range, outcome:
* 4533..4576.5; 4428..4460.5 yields 0.66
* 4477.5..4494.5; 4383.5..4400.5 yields 1.92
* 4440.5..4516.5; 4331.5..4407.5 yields 1.78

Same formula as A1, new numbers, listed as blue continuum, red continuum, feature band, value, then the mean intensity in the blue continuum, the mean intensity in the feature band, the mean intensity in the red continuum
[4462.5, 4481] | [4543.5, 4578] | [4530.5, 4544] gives 2.0 angstrom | 7.64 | 3.91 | 3.52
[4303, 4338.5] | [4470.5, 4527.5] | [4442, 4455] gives -0.5 angstrom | 3.54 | 5.59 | 6.12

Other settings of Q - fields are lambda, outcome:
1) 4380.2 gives 3.83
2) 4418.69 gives 4.11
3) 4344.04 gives 3.64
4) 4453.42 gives 5.79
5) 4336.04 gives 3.56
